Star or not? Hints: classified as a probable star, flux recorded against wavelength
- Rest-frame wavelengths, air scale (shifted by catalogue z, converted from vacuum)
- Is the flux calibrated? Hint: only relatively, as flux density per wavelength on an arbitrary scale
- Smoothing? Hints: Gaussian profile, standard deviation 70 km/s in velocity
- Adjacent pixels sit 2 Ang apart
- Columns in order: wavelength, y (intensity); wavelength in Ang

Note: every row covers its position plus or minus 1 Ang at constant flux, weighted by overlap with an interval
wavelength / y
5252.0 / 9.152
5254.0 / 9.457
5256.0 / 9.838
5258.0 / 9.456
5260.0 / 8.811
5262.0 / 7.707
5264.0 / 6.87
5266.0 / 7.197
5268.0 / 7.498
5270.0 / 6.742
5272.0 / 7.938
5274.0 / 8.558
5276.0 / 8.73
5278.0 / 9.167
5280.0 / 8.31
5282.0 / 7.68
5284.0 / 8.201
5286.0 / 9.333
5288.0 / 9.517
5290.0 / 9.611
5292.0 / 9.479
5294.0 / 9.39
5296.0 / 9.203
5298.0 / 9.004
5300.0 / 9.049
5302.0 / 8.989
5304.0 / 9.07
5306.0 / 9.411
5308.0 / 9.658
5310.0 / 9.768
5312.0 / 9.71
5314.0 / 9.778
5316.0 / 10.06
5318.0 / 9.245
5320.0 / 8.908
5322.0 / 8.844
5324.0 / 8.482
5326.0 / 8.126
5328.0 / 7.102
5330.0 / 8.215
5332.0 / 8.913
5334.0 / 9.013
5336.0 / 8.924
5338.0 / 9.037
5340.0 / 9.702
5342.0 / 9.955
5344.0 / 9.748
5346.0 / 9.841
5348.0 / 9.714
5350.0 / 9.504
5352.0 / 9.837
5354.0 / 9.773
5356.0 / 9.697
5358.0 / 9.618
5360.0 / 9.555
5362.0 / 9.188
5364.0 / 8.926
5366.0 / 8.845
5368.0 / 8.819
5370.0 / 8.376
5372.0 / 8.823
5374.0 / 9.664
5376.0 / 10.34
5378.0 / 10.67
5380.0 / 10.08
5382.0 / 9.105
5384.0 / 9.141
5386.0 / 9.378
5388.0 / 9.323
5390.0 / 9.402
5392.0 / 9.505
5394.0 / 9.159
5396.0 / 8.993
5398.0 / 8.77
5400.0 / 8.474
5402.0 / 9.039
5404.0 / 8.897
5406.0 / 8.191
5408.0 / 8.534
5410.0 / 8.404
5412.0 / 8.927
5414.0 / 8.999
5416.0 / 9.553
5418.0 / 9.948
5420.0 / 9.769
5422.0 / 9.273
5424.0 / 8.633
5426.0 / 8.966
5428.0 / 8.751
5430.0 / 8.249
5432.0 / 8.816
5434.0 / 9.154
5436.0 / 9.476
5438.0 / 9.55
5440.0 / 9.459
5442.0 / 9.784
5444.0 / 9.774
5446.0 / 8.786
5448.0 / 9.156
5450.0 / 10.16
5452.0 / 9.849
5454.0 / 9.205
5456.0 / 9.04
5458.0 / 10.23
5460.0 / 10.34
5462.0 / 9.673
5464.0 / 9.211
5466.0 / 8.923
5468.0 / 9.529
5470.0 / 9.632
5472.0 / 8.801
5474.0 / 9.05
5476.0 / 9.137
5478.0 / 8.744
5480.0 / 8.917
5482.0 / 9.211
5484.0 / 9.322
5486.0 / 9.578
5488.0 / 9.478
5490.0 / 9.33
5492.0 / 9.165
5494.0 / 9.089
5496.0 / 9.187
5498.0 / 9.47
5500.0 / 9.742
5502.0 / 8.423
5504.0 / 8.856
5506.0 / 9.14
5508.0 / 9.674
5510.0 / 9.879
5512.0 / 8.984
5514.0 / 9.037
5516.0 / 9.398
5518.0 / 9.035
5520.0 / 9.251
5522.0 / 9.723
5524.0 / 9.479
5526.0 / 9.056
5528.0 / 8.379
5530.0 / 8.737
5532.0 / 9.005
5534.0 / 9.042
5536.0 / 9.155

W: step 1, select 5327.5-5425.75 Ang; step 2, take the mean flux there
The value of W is 9.22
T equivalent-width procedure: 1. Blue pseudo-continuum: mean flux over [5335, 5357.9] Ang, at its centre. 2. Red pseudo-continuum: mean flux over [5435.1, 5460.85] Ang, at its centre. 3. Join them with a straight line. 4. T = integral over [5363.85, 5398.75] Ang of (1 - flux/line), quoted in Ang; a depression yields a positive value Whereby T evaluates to 1.1 Ang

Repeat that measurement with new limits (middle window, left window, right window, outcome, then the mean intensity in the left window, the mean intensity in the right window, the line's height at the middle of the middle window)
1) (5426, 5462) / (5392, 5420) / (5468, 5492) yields -1.2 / 8.97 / 9.21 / 9.09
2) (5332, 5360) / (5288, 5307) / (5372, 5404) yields -0.7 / 9.26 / 9.37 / 9.32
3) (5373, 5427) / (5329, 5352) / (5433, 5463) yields 1.4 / 9.35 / 9.58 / 9.47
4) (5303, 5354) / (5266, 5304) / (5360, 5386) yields -1.3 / 8.66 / 9.34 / 9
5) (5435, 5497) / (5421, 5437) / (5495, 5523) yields -2.1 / 8.91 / 9.27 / 9.08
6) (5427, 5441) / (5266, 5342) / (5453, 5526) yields 0.2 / 8.87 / 9.3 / 9.17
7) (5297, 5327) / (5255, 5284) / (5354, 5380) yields -1.7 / 8.18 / 9.42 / 8.72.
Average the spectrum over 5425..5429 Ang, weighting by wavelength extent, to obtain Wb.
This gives 8.86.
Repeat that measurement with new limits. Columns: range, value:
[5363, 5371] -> 8.74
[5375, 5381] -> 10.4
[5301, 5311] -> 9.38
